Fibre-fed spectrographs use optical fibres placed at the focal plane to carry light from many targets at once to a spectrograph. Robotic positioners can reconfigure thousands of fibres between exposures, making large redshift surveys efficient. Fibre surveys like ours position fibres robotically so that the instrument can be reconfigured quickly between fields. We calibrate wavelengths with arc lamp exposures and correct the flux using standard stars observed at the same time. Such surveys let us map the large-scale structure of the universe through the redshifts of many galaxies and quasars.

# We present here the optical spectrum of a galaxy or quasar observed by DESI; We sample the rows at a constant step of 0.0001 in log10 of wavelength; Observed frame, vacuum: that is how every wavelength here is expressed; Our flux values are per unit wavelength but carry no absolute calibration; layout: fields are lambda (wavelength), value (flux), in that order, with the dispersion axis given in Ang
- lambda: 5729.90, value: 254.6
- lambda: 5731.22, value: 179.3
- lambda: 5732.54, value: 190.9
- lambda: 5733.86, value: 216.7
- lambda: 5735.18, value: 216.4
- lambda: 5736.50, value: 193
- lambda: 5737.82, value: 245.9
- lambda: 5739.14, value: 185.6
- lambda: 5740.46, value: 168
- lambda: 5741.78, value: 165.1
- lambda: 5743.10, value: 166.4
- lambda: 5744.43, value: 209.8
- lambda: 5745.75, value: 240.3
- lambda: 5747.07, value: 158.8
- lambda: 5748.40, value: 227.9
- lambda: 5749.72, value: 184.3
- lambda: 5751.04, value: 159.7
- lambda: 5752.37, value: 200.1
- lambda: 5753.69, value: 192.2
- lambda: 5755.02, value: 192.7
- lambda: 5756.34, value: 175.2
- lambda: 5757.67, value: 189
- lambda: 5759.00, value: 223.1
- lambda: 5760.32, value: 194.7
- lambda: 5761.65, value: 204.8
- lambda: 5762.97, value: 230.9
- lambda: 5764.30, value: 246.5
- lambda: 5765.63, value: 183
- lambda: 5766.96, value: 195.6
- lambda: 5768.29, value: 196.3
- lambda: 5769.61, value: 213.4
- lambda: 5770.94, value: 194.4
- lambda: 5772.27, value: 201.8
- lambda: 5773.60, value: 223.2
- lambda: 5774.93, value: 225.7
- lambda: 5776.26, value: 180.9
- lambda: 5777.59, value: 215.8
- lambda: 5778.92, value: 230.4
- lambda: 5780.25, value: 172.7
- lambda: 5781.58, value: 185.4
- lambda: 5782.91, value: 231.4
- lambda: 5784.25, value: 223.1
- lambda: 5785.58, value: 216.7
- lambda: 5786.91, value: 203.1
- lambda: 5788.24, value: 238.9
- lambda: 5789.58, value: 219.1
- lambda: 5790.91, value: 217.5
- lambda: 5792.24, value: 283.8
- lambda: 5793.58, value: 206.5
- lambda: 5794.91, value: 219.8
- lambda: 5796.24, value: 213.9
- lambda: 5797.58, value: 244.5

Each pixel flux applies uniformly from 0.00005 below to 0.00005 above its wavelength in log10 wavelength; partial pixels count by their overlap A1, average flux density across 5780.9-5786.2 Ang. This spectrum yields 214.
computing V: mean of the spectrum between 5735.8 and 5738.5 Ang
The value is 219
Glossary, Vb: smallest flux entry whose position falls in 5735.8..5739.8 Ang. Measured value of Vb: 185.6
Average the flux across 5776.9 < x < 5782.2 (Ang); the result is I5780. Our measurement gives 201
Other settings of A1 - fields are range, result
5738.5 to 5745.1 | 179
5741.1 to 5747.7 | 188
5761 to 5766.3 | 216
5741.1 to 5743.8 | 166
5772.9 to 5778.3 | 211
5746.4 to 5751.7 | 183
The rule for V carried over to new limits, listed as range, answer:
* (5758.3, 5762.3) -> 207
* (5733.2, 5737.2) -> 209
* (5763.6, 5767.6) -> 208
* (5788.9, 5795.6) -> 229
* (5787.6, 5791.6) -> 225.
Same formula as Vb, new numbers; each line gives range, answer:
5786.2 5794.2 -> 203.1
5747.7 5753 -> 159.7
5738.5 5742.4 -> 165.1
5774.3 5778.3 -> 180.9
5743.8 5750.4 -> 158.8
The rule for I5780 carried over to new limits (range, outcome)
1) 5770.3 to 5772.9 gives 198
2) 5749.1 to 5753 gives 181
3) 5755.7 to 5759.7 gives 196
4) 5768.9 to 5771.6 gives 204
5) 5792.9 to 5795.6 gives 214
